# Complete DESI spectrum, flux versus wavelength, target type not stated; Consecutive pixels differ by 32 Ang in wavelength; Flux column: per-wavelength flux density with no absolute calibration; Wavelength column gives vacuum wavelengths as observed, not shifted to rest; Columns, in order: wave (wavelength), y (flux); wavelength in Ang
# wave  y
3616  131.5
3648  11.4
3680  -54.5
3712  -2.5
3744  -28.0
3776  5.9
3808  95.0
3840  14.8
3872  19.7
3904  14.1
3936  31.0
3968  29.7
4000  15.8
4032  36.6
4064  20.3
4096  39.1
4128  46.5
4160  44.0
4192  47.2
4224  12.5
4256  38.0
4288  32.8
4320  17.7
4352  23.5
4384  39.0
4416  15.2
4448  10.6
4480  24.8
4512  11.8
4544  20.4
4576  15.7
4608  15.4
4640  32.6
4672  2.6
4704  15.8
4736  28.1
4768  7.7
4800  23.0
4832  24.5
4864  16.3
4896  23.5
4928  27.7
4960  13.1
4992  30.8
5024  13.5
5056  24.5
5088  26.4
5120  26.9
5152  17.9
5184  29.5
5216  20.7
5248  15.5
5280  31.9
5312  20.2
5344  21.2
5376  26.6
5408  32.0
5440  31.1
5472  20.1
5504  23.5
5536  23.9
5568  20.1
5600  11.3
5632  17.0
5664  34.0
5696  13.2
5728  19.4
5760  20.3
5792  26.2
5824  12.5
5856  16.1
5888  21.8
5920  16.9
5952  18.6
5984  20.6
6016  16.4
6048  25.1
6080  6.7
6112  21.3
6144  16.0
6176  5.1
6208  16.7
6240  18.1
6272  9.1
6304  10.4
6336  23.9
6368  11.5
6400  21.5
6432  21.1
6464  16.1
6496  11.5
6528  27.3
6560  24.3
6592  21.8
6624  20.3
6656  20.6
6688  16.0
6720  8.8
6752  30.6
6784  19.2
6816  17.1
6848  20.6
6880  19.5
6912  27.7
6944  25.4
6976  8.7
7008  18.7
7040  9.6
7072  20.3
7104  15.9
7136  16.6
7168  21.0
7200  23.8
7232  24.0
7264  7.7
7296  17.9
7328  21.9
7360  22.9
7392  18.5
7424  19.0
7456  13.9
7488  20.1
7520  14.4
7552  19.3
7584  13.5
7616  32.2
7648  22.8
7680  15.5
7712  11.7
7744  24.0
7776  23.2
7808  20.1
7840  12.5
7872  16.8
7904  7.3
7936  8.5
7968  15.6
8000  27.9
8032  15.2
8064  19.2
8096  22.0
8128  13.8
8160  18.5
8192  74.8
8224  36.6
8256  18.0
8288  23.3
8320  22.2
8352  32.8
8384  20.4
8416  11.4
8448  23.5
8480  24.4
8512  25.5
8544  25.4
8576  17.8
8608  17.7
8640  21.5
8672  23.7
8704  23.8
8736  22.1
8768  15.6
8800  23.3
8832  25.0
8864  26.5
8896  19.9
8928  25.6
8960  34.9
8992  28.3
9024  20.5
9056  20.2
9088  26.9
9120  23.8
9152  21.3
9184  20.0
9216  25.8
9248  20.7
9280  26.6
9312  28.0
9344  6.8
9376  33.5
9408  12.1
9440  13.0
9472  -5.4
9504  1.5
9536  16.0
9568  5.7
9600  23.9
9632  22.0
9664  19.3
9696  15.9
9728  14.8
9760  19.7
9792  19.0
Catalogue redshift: 1.20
